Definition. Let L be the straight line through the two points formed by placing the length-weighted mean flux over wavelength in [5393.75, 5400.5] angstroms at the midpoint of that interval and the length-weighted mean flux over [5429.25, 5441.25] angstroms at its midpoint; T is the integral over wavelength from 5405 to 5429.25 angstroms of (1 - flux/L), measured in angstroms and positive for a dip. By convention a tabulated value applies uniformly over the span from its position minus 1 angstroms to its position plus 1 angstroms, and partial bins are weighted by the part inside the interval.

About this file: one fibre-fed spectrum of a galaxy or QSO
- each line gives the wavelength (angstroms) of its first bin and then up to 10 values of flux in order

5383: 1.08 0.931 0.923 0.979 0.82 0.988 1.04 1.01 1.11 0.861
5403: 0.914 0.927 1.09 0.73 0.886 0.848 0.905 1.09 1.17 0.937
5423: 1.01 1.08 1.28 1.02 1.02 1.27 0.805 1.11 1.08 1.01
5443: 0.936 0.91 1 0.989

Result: 1.0 angstroms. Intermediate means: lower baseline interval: 1.04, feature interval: 1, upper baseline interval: 1.05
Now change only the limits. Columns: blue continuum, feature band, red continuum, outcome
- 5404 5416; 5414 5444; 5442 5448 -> -4.0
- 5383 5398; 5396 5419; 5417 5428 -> 1.8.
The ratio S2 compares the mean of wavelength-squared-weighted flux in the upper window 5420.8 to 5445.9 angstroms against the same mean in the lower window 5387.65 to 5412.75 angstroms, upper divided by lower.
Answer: 1.12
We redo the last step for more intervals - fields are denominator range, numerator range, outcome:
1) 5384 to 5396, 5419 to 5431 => 1.15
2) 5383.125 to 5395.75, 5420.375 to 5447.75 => 1.10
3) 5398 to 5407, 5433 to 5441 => 1.08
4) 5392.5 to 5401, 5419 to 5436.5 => 1.05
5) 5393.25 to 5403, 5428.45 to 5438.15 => 1.07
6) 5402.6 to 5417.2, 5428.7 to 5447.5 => 1.12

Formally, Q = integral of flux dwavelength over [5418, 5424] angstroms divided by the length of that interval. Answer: 1.04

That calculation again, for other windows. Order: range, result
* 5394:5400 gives 1.05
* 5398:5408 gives 0.98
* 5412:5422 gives 0.99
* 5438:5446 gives 0.984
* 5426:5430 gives 1.15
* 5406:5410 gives 0.91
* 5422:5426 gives 1.04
